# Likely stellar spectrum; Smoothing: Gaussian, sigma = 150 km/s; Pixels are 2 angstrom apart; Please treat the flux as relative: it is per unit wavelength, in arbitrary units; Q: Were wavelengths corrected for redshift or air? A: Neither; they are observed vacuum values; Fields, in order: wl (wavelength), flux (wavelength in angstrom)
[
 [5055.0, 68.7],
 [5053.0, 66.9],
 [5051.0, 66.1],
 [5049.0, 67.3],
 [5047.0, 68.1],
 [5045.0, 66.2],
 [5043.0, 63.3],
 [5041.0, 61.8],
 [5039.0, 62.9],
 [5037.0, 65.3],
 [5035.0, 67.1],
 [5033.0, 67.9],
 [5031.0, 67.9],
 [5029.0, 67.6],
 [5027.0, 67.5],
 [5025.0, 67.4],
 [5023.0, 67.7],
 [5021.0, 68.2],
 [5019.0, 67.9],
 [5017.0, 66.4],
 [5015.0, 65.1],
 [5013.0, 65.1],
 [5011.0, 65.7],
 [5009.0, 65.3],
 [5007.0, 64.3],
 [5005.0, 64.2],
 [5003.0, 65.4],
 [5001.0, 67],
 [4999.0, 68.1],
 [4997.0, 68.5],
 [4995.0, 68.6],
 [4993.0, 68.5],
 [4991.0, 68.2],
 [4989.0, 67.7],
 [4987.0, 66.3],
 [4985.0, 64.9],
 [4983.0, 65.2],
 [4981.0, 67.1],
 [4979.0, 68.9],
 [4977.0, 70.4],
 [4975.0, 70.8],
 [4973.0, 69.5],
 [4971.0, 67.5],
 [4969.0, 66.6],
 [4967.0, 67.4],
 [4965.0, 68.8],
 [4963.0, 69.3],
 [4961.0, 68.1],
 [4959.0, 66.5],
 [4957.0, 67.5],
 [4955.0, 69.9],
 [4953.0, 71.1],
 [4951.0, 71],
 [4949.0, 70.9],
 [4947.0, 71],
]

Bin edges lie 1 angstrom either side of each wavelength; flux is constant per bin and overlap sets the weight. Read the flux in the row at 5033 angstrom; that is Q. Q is 67.9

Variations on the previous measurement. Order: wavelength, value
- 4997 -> 68.5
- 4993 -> 68.5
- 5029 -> 67.6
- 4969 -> 66.6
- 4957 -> 67.5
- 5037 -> 65.3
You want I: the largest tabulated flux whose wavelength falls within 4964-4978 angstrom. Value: 70.8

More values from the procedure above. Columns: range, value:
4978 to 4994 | 68.9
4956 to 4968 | 69.3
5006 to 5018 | 66.4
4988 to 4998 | 68.6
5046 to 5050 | 68.1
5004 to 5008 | 64.3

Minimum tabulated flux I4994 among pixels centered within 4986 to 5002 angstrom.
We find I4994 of 66.3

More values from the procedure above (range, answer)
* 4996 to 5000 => 68.1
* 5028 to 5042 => 61.8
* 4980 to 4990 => 64.9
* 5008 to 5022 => 65.1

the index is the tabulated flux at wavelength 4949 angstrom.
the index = 70.9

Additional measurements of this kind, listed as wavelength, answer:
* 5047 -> 68.1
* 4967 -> 67.4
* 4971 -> 67.5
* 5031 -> 67.9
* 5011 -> 65.7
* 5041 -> 61.8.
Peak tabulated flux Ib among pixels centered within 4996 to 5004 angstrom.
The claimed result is 68.5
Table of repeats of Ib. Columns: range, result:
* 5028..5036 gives 67.9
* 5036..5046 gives 66.2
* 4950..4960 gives 71.1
